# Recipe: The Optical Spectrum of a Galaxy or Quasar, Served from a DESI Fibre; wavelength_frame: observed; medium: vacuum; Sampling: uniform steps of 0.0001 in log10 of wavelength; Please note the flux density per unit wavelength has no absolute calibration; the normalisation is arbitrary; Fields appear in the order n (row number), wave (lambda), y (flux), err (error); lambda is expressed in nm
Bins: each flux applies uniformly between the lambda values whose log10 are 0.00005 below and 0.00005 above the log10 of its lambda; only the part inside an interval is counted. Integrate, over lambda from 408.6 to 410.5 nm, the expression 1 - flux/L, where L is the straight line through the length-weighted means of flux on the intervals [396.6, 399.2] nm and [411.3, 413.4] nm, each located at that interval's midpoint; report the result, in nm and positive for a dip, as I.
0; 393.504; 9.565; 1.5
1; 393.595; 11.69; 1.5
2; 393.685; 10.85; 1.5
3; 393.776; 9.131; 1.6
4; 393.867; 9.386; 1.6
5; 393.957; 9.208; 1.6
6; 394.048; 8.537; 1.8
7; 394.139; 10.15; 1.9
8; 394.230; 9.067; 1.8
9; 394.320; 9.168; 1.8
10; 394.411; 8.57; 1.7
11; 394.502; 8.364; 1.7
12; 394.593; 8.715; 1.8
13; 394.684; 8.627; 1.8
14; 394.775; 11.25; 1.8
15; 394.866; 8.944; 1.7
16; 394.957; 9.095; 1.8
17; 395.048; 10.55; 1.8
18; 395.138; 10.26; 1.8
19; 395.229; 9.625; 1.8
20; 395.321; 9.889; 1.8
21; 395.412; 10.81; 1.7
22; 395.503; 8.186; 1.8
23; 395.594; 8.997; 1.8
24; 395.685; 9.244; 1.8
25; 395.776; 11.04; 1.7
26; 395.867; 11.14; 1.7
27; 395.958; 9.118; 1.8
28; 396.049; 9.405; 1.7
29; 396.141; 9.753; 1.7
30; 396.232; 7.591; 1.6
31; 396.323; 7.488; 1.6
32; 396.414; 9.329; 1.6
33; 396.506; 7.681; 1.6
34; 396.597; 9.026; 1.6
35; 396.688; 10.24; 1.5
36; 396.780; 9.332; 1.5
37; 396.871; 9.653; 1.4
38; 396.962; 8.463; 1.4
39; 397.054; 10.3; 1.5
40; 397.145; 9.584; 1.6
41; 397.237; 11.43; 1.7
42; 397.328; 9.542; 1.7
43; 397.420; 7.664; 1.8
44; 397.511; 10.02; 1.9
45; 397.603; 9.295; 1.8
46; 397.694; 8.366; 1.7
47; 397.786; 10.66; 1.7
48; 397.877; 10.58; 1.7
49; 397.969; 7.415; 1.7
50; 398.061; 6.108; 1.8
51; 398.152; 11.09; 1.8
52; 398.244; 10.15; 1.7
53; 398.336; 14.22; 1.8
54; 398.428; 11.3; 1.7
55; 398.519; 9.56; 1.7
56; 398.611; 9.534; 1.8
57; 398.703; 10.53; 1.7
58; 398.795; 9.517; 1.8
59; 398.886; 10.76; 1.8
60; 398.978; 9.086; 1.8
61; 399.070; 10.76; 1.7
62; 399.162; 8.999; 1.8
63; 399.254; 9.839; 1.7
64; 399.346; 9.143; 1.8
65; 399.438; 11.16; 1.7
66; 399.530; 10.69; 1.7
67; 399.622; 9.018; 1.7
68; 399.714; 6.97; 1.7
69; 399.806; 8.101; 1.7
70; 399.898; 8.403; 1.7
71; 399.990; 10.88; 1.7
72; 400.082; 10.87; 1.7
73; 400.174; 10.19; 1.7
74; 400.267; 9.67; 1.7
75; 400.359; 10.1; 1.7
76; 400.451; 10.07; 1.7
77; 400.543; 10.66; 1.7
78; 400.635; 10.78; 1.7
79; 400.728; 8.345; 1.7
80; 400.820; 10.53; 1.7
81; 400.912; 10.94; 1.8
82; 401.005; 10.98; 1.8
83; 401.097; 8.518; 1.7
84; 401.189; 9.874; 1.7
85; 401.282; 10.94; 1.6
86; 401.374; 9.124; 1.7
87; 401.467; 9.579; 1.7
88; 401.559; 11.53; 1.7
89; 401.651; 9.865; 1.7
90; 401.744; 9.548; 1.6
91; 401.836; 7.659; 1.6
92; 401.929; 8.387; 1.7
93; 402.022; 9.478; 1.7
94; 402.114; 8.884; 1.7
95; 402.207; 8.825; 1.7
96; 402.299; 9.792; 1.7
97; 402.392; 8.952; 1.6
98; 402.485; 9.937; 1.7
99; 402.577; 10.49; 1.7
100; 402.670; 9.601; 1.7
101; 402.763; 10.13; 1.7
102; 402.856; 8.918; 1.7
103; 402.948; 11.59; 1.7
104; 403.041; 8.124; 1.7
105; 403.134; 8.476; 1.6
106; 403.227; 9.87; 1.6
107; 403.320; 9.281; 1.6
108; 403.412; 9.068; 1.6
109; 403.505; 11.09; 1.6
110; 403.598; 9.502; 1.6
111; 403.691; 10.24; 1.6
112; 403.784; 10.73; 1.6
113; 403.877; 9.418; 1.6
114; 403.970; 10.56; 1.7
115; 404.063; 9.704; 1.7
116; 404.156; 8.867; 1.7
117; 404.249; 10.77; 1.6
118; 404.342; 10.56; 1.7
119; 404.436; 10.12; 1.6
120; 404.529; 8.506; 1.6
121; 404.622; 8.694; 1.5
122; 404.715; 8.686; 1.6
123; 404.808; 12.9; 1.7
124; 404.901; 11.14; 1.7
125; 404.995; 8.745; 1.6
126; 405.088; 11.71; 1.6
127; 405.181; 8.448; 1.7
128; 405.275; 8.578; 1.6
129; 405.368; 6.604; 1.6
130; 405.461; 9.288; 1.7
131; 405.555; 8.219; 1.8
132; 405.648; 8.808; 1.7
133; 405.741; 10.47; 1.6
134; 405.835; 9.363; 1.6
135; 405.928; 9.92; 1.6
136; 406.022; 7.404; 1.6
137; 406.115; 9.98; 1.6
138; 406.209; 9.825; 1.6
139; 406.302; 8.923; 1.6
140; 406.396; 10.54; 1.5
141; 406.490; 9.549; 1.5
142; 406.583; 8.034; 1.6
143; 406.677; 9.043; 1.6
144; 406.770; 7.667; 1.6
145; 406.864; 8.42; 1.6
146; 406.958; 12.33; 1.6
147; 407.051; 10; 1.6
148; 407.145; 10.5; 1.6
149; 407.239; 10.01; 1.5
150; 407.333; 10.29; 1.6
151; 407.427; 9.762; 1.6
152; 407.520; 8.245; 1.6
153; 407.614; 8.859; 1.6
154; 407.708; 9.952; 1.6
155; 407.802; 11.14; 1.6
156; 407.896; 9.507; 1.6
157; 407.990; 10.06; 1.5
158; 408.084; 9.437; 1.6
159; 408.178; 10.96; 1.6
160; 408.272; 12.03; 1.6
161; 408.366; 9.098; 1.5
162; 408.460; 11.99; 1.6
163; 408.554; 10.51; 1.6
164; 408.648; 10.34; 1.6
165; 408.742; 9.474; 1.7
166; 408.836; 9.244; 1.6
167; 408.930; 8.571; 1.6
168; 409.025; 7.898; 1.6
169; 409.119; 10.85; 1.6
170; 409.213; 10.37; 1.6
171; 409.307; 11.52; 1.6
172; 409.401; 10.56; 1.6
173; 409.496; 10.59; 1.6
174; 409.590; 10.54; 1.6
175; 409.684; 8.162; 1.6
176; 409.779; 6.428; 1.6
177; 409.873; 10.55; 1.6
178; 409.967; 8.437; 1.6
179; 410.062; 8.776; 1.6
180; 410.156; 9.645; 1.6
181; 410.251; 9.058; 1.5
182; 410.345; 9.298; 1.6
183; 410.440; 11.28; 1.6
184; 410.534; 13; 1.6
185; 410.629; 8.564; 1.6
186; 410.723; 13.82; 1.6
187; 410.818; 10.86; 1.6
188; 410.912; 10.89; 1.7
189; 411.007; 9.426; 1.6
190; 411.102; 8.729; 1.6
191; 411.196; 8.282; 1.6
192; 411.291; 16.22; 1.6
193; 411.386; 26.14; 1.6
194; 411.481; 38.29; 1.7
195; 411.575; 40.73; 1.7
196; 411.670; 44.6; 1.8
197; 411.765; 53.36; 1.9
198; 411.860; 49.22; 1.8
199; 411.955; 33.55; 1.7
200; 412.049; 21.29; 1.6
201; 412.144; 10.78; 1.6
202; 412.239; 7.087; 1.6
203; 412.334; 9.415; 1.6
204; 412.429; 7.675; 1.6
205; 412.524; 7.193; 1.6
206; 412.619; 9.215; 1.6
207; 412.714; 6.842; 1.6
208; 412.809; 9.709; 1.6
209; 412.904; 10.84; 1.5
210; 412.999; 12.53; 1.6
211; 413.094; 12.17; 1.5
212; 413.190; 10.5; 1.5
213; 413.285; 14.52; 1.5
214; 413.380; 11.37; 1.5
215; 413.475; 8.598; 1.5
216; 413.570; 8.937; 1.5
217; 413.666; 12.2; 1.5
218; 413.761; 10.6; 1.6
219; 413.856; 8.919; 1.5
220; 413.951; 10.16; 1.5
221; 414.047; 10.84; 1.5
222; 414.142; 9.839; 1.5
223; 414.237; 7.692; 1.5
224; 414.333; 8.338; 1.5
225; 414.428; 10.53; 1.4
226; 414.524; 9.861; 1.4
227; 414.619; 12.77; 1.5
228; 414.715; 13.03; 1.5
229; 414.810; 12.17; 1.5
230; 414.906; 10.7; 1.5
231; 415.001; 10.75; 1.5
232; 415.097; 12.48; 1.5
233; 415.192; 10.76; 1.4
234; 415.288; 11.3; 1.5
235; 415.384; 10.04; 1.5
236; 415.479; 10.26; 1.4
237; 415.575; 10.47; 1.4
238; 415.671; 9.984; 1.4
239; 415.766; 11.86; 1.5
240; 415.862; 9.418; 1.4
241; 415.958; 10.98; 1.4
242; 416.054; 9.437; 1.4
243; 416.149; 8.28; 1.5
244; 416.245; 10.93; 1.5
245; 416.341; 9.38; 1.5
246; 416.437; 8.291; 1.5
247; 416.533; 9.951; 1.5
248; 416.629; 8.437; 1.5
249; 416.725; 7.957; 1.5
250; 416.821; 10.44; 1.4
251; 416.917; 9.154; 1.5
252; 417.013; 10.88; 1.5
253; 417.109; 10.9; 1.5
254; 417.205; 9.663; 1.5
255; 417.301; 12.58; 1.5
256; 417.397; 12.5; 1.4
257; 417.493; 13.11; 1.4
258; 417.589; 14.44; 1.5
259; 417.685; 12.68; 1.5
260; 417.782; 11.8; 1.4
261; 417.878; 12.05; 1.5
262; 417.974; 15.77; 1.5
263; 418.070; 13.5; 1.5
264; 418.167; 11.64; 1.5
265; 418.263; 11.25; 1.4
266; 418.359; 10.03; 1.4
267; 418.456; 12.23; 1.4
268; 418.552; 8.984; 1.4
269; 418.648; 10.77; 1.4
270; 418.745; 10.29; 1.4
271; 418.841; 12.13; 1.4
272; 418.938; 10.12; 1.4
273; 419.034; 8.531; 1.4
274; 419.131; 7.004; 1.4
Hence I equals 0.90 nm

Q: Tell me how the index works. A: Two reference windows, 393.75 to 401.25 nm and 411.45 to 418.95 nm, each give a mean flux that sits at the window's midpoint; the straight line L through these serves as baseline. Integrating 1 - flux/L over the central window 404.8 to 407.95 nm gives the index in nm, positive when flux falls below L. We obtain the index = 0.52 nm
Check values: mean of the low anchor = 9.6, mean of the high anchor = 13.2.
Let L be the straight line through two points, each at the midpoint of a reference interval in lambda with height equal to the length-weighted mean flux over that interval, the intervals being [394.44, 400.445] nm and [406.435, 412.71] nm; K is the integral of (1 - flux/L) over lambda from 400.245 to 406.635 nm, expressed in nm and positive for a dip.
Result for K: 0.98 nm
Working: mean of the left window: 9.59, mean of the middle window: 9.63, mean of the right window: 13.3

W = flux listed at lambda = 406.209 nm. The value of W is 9.825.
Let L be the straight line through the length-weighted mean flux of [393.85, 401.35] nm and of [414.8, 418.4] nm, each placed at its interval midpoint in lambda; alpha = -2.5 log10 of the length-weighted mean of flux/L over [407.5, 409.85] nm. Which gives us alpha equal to 0.06 mag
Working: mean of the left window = 9.62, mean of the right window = 10.9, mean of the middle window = 9.88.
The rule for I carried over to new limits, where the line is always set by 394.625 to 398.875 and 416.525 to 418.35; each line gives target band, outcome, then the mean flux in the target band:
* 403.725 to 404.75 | 0.058 nm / 9.71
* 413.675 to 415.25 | 0.085 nm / 10.6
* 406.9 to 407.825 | 0.046 nm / 10.1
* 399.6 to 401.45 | 0.038 nm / 9.75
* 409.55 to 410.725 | 0.129 nm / 9.66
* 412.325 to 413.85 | 0.136 nm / 10.1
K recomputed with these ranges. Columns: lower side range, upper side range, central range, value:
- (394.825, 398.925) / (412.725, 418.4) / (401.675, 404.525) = 0.12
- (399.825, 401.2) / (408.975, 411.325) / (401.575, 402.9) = 0.09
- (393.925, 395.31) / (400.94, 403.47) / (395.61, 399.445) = -0.08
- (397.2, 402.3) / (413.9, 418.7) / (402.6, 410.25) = 0.39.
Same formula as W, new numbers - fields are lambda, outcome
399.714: 6.97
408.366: 9.098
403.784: 10.73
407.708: 9.952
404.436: 10.12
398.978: 9.086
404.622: 8.694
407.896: 9.507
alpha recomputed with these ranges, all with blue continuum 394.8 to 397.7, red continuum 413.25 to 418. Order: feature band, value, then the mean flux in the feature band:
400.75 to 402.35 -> 0.015 mag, 9.65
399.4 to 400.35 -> 0.009 mag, 9.6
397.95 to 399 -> -0.049 mag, 10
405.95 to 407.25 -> 0.077 mag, 9.44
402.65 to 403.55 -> 0.031 mag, 9.62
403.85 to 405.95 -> 0.050 mag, 9.57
